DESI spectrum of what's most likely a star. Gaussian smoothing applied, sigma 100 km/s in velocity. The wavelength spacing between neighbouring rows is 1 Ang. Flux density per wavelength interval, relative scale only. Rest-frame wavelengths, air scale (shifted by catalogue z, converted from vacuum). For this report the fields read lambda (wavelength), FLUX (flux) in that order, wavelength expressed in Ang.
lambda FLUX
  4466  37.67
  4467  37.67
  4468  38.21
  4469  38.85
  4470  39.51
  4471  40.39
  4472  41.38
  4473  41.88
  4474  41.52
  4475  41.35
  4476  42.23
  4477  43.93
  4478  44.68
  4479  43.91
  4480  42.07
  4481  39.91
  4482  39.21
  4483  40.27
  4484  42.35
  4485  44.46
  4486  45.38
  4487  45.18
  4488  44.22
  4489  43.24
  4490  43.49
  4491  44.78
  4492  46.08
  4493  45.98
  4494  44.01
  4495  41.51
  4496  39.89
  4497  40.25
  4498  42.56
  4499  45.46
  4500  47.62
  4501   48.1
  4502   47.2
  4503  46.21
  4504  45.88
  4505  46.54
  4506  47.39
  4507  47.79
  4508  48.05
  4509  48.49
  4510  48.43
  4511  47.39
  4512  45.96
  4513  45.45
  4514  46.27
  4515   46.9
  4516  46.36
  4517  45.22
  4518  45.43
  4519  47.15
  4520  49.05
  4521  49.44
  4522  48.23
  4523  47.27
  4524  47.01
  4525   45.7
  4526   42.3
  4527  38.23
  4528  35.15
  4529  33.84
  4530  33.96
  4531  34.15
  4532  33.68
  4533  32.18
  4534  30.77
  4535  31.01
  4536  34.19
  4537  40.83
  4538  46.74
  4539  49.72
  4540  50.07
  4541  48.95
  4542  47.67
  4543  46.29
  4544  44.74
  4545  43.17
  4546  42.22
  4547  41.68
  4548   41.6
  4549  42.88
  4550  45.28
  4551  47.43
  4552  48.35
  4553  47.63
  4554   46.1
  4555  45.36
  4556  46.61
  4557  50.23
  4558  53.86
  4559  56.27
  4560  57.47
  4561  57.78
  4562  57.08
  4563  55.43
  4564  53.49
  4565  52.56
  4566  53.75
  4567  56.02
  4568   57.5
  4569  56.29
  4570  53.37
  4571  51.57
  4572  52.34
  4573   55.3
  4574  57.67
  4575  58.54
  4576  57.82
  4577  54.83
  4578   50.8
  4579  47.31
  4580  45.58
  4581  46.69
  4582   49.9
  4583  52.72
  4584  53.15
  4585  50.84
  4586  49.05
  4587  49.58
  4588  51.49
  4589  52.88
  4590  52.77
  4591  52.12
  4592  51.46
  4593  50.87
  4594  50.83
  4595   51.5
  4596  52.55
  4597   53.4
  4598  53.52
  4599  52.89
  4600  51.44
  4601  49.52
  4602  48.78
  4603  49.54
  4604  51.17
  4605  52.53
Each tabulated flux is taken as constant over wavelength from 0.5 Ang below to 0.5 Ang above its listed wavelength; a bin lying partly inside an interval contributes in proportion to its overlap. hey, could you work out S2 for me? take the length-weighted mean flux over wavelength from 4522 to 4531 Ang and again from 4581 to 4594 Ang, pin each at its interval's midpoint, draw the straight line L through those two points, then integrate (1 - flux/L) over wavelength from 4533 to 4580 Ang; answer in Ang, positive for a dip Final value -3.2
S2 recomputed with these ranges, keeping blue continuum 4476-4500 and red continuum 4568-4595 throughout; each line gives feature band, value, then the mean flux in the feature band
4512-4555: 4.00 Ang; 43.2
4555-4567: -0.84 Ang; 53.8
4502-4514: -0.50 Ang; 47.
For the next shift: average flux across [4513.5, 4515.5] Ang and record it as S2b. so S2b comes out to 46.6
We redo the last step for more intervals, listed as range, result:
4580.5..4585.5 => 50.7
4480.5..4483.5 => 39.8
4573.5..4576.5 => 58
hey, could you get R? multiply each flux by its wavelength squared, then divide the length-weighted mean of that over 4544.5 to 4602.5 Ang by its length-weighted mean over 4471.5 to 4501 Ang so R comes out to 1.23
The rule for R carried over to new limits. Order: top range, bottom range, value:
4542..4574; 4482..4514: 1.15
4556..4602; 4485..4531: 1.22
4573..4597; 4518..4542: 1.28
